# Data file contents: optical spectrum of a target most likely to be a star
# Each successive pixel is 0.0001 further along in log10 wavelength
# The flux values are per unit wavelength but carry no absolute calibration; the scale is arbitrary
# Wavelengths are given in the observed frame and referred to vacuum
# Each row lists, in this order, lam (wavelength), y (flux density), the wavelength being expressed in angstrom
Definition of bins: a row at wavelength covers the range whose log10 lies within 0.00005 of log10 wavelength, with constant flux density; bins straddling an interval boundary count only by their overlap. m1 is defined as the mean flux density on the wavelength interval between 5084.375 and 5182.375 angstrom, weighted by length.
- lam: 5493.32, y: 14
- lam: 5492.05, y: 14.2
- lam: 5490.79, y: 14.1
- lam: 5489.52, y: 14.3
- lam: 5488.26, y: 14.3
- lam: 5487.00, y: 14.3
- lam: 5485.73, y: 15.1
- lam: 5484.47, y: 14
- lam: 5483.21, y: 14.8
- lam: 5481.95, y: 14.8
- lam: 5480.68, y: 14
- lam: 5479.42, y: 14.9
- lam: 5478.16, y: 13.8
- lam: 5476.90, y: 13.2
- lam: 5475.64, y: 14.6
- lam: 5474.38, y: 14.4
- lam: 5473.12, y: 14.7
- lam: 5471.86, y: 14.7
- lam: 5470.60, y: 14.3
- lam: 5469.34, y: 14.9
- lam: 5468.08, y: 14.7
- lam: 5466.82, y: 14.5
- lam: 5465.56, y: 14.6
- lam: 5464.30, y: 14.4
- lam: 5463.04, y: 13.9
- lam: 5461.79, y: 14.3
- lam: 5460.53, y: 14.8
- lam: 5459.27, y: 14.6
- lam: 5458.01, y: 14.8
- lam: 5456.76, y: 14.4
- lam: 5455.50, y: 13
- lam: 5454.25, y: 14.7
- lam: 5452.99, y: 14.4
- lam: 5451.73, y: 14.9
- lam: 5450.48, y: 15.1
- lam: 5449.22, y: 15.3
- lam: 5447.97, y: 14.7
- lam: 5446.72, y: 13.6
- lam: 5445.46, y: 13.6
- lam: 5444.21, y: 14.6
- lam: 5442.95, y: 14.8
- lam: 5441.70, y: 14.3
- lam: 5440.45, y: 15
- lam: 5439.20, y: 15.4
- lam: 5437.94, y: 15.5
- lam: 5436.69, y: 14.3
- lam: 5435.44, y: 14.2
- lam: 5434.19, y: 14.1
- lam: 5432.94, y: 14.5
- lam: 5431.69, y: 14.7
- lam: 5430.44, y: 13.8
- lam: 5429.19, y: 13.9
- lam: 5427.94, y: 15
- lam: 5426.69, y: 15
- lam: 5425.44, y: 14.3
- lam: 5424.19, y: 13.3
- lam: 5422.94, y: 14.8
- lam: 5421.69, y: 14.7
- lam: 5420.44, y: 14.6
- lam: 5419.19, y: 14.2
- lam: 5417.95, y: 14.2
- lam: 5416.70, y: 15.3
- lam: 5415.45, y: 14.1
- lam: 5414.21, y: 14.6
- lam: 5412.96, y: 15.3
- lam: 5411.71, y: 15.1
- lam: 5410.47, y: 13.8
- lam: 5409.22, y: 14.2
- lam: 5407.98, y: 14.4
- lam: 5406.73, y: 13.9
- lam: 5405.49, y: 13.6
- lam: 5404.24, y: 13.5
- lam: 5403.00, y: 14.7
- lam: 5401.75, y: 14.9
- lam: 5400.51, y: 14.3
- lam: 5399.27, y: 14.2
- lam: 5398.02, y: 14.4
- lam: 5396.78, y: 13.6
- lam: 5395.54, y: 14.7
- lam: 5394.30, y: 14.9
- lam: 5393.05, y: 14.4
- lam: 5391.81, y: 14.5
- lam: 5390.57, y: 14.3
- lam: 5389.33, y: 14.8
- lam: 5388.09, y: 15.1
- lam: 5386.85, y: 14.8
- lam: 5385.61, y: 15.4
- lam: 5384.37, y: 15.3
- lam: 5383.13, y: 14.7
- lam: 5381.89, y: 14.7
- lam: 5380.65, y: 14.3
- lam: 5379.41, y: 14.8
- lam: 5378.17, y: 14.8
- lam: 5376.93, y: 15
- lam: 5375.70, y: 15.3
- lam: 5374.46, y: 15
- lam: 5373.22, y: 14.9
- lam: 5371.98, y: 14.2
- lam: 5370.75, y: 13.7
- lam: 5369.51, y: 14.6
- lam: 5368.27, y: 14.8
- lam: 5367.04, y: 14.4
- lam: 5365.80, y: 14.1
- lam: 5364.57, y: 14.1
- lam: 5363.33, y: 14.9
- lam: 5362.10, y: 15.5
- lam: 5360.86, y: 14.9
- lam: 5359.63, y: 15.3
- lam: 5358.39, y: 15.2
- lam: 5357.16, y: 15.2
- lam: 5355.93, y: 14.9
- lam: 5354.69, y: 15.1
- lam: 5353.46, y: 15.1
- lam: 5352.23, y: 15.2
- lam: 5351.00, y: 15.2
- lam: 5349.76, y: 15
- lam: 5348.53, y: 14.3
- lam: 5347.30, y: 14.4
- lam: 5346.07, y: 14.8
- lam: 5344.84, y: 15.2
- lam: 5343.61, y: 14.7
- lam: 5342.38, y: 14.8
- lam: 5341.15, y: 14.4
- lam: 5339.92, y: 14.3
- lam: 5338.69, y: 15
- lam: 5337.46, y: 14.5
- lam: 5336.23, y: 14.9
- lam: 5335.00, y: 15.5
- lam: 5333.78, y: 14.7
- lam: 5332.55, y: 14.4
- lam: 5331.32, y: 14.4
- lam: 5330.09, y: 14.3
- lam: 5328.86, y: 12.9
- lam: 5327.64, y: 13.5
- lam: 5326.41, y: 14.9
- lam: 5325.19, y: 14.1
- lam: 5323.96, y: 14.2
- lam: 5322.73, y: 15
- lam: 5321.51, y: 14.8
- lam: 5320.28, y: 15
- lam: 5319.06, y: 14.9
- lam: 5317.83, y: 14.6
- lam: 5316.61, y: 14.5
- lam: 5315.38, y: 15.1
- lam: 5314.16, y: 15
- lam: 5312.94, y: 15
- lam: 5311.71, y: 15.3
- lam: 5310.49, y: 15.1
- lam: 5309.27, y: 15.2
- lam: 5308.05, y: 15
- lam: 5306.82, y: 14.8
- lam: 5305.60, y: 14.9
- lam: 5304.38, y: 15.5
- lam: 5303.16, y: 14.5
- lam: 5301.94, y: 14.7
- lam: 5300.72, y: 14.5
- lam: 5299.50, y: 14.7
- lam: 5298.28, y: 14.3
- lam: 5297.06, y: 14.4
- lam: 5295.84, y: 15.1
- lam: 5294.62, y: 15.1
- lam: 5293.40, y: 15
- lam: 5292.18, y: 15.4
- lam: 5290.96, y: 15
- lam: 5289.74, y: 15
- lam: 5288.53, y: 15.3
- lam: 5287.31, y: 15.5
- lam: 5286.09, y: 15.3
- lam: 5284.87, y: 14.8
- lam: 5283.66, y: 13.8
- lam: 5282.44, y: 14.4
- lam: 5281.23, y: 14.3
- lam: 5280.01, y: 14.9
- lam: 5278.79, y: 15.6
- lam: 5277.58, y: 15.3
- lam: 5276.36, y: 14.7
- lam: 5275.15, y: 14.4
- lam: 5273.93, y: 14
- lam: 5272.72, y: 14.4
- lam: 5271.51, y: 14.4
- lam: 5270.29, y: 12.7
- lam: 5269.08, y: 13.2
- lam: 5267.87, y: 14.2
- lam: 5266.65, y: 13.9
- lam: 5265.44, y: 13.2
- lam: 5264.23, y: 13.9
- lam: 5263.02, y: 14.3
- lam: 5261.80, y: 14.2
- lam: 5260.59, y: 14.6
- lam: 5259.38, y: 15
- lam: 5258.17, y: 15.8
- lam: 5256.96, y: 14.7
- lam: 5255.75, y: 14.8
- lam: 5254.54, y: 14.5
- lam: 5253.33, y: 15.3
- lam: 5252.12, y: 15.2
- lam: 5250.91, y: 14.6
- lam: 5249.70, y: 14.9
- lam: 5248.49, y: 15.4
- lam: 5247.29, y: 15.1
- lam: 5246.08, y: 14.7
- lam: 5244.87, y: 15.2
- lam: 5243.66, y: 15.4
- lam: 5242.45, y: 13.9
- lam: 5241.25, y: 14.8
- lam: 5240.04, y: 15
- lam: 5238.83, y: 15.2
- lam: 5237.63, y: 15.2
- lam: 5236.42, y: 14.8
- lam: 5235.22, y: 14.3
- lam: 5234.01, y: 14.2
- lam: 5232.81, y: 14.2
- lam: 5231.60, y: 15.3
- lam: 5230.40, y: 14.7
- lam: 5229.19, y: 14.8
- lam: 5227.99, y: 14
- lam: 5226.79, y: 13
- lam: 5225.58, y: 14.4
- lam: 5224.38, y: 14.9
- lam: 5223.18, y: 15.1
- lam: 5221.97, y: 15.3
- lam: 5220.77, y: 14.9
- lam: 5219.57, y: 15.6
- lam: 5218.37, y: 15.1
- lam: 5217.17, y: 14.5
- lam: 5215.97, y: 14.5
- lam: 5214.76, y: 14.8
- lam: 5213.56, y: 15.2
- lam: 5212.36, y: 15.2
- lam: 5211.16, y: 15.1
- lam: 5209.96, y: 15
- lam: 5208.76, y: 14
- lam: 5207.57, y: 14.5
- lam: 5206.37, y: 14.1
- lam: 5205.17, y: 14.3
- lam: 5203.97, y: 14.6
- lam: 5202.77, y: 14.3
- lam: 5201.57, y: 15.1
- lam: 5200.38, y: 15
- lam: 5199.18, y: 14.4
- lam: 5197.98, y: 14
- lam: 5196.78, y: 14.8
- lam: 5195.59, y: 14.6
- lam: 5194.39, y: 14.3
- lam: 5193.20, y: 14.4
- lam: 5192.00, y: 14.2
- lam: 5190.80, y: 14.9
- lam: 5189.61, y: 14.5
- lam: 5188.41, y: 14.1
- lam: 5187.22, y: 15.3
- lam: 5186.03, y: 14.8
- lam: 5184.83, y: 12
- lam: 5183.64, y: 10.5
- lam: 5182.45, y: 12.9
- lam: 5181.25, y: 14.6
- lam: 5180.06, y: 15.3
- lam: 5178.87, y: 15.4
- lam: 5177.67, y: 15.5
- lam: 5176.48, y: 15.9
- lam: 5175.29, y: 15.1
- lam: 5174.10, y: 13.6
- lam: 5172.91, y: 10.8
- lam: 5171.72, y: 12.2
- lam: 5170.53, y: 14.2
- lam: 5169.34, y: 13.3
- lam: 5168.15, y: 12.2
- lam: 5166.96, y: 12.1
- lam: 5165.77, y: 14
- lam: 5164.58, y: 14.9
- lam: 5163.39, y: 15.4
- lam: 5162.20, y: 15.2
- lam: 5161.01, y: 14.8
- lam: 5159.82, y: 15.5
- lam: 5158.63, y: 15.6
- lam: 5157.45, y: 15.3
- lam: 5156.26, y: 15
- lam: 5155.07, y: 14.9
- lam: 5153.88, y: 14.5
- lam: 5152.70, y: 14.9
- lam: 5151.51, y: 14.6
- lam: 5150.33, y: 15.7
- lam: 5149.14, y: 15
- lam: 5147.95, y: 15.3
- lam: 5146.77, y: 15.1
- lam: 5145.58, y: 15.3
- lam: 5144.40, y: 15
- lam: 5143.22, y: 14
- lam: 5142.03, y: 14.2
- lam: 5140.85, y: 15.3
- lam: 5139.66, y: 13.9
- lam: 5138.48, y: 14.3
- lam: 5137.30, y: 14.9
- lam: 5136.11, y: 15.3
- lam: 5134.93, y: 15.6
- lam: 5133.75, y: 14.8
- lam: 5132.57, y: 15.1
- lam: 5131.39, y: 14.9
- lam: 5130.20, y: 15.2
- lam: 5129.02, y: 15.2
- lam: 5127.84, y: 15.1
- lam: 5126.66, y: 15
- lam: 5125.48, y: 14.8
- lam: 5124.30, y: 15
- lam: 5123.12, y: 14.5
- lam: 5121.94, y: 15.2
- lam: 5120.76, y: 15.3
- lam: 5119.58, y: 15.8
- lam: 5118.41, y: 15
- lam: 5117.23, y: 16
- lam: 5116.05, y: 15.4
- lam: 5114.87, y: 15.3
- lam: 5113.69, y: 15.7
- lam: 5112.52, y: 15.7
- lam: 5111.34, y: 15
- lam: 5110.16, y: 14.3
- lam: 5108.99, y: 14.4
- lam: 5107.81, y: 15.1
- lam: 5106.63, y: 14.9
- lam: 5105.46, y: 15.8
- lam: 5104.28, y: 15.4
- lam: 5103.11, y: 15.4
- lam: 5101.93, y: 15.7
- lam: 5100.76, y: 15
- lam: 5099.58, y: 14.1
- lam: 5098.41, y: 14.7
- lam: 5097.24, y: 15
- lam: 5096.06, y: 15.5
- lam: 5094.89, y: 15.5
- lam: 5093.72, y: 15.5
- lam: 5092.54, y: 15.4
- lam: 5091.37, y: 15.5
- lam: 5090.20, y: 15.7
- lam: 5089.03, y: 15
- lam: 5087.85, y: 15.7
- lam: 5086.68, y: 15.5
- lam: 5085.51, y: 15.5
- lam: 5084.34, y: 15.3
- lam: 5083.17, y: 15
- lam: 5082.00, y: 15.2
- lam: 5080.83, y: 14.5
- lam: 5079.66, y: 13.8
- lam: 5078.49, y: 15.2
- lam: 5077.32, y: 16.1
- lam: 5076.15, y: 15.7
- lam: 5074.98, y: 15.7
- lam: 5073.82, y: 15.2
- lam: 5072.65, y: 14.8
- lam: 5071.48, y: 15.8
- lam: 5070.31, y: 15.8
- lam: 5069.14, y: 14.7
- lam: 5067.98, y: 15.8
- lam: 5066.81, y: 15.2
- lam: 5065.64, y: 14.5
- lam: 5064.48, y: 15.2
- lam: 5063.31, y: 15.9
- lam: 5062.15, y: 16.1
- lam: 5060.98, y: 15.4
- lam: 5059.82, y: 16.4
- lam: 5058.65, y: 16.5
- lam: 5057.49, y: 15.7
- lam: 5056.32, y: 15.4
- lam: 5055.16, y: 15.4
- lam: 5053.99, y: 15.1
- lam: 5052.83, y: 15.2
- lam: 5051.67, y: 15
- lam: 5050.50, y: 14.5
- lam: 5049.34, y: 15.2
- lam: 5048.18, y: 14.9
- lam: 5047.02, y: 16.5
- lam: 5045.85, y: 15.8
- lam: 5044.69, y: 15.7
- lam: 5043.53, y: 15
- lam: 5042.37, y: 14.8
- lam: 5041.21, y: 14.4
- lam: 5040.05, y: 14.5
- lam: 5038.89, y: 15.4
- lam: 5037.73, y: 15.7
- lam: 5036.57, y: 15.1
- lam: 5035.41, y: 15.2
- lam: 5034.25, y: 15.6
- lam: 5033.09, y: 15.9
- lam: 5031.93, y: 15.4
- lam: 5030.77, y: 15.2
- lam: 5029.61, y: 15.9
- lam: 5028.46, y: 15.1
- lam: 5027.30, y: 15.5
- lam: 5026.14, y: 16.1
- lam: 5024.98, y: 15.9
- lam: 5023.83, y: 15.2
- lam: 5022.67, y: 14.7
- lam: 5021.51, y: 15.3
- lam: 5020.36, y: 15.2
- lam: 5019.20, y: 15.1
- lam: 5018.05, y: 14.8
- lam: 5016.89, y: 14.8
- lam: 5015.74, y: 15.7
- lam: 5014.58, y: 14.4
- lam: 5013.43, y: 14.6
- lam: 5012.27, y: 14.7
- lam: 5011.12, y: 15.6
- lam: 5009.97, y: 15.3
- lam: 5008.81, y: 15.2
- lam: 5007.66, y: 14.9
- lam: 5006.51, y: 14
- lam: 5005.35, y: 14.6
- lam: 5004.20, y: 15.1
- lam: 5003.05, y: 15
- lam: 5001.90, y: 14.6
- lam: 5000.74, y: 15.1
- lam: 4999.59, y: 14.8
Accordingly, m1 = 14.9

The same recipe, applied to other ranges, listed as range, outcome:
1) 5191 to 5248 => 14.7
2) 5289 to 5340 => 14.7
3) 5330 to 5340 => 14.7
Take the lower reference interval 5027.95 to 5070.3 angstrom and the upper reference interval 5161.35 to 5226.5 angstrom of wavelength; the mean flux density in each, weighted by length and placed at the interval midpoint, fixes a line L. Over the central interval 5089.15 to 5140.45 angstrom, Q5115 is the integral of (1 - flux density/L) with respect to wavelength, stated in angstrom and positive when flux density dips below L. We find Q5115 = -0.78 angstrom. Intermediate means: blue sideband 15.4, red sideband 14.3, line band 15.1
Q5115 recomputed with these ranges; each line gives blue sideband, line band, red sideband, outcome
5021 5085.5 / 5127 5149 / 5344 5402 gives 0.39 angstrom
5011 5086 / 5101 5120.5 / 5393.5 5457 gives -0.19 angstrom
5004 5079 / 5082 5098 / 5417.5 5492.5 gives -0.19 angstrom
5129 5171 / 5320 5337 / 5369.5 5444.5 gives 0.16 angstrom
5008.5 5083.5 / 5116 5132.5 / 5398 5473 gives -0.04 angstrom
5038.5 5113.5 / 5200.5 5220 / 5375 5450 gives 0.31 angstrom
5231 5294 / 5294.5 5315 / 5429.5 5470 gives -0.35 angstrom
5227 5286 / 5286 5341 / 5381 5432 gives -0.85 angstrom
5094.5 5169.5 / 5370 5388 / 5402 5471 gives -0.29 angstrom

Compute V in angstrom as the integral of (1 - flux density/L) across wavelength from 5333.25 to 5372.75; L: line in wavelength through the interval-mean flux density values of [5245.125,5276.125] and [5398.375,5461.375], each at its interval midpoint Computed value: -0.9 angstrom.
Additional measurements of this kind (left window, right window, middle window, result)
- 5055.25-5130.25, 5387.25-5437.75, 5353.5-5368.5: -0.3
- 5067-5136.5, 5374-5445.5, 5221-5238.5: 0.4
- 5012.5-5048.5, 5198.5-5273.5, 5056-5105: -0.8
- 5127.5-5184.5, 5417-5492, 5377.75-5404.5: -0.3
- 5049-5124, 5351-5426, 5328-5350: 0.2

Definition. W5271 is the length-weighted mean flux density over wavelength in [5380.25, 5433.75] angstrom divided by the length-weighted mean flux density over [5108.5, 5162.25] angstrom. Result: 0.96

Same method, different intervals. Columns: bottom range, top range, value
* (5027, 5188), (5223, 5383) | 0.98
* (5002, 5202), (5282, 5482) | 0.98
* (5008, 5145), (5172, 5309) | 0.96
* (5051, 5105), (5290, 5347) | 0.96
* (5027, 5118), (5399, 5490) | 0.94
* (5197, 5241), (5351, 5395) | 1.01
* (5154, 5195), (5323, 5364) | 1.04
